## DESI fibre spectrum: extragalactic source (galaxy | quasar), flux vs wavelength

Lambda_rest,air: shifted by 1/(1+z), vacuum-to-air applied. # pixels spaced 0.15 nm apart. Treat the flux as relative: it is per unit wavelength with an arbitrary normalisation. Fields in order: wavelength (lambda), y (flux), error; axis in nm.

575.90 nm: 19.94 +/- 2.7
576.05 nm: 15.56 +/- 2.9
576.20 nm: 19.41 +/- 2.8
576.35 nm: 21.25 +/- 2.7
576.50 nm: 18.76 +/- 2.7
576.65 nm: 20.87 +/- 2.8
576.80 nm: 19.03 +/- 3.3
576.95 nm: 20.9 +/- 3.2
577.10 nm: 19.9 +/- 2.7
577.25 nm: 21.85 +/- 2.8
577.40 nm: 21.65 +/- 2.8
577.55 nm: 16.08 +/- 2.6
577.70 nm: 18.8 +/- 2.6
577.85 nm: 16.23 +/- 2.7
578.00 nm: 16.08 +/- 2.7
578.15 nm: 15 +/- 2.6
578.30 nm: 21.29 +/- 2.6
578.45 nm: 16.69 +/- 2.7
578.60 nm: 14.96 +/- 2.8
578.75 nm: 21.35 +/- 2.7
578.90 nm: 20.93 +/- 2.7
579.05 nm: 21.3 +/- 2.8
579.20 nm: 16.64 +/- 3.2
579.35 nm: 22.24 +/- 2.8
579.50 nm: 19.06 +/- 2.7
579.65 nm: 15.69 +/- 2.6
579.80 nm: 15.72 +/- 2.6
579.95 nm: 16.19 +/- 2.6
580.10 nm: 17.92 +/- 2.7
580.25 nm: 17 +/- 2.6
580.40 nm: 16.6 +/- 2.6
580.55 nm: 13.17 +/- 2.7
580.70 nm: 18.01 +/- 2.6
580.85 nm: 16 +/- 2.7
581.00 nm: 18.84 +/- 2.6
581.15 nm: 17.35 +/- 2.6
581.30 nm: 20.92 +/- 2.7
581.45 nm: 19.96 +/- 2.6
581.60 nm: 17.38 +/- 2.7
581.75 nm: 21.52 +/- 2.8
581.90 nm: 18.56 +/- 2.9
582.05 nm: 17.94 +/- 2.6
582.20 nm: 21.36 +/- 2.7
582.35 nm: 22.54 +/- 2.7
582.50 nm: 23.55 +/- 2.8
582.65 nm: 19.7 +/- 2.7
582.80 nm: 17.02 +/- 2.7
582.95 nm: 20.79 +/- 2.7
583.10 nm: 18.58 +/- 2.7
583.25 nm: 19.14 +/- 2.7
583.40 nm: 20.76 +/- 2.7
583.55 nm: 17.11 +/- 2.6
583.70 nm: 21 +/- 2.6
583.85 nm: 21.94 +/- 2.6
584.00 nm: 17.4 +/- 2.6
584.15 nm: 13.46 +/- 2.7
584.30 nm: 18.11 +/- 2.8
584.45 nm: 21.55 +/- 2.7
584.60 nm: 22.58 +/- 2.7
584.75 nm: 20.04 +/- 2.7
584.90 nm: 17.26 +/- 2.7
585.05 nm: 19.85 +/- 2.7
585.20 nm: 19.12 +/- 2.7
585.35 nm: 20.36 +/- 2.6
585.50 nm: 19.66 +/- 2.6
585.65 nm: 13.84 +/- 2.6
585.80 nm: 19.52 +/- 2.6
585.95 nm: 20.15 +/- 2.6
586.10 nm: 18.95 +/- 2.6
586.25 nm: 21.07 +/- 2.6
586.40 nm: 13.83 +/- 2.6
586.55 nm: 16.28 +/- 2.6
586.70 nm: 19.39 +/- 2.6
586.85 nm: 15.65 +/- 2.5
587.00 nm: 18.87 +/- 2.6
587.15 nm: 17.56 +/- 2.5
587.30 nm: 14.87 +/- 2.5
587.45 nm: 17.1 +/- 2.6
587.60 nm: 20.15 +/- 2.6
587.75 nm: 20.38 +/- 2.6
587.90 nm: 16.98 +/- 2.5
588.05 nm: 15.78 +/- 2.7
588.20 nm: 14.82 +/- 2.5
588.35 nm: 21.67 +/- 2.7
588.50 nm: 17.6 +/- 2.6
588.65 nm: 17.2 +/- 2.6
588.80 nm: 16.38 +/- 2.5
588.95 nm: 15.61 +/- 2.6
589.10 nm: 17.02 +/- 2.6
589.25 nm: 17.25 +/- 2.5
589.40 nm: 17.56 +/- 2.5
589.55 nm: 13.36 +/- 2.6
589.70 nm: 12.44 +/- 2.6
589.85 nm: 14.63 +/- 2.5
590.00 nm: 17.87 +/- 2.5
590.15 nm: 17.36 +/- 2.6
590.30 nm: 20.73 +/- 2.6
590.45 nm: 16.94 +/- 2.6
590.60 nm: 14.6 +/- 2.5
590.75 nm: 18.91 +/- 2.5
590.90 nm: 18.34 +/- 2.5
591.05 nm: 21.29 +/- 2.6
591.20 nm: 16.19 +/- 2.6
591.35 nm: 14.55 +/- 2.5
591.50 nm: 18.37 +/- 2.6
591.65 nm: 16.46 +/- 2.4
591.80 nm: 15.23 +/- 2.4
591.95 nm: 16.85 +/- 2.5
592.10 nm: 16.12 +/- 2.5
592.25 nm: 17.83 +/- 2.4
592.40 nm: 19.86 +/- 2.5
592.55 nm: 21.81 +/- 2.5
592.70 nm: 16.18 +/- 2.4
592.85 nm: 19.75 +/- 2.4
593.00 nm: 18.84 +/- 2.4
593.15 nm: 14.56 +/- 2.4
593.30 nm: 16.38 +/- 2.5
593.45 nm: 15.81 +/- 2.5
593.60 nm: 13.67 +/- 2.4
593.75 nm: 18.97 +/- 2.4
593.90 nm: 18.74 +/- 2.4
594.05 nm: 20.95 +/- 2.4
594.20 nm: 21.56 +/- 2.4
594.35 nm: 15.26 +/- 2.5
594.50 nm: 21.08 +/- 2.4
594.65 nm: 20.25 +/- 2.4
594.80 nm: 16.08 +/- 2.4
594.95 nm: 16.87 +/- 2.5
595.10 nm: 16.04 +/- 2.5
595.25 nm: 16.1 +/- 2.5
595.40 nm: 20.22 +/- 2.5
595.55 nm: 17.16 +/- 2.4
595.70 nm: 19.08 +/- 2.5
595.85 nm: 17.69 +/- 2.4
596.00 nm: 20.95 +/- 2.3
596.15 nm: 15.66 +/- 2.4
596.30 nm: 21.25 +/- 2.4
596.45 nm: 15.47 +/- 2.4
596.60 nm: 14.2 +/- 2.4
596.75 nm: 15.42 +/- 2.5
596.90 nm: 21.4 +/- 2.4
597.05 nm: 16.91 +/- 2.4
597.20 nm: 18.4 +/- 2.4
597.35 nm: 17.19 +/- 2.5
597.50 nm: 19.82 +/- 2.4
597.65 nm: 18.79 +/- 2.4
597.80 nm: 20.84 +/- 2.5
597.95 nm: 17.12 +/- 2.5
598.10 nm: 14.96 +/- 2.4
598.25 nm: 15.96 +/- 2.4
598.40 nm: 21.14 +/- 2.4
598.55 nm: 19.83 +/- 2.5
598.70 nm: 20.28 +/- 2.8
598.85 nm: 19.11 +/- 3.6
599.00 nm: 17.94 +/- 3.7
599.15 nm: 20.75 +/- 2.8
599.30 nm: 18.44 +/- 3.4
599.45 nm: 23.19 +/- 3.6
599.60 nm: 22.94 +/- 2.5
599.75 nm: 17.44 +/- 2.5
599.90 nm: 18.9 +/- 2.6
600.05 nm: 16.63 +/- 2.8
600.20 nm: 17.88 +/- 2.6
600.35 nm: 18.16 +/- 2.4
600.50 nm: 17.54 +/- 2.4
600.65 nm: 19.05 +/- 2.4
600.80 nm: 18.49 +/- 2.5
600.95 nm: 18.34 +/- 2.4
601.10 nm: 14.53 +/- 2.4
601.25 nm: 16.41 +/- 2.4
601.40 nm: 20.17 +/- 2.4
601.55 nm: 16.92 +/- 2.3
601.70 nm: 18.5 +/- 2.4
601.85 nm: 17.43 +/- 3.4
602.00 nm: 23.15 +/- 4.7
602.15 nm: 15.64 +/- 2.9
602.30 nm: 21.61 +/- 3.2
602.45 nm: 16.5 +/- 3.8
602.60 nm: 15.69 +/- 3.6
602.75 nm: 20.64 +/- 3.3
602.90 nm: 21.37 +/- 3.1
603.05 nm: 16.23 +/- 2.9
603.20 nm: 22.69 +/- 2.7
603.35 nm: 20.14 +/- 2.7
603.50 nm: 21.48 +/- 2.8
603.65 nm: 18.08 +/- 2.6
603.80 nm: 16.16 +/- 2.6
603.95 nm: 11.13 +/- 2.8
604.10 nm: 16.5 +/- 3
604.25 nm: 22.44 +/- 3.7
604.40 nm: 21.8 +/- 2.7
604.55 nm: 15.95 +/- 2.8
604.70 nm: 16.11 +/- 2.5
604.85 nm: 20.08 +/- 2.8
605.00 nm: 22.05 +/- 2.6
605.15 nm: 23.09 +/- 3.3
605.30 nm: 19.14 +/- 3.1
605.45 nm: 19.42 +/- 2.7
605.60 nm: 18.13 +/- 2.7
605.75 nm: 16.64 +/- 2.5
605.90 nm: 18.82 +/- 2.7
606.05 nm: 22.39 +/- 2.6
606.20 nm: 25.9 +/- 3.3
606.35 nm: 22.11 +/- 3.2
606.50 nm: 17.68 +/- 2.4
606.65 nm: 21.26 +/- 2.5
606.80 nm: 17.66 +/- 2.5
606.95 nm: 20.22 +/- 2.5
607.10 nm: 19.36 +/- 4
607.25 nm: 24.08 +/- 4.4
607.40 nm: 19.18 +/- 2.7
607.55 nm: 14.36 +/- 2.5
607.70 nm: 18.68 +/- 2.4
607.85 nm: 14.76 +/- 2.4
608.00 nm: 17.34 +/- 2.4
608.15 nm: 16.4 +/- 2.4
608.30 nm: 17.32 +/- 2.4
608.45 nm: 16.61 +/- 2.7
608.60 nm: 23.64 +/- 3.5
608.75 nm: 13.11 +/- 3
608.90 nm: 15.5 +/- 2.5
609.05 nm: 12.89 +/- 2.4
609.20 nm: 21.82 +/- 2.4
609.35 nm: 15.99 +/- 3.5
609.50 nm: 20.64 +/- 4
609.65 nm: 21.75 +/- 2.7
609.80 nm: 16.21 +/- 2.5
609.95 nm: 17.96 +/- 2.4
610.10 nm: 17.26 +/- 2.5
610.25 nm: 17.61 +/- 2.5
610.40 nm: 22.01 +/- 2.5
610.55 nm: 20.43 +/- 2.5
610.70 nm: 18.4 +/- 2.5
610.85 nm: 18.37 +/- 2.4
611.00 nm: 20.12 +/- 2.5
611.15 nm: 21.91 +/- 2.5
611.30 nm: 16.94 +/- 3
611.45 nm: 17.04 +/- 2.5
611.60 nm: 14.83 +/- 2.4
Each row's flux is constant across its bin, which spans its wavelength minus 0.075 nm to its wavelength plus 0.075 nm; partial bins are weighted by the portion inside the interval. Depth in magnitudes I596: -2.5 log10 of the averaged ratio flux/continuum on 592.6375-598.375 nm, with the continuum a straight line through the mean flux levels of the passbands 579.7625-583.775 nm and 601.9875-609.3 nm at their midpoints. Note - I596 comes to 0.056 mag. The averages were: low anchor 18.7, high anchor 18.8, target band 17.8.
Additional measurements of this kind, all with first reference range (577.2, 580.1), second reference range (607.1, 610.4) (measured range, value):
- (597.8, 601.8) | -0.03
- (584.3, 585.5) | -0.10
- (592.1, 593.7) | 0.04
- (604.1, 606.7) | -0.12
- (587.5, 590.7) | 0.07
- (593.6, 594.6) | -0.06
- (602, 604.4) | -0.04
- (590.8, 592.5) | 0.04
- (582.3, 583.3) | -0.11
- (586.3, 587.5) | 0.09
